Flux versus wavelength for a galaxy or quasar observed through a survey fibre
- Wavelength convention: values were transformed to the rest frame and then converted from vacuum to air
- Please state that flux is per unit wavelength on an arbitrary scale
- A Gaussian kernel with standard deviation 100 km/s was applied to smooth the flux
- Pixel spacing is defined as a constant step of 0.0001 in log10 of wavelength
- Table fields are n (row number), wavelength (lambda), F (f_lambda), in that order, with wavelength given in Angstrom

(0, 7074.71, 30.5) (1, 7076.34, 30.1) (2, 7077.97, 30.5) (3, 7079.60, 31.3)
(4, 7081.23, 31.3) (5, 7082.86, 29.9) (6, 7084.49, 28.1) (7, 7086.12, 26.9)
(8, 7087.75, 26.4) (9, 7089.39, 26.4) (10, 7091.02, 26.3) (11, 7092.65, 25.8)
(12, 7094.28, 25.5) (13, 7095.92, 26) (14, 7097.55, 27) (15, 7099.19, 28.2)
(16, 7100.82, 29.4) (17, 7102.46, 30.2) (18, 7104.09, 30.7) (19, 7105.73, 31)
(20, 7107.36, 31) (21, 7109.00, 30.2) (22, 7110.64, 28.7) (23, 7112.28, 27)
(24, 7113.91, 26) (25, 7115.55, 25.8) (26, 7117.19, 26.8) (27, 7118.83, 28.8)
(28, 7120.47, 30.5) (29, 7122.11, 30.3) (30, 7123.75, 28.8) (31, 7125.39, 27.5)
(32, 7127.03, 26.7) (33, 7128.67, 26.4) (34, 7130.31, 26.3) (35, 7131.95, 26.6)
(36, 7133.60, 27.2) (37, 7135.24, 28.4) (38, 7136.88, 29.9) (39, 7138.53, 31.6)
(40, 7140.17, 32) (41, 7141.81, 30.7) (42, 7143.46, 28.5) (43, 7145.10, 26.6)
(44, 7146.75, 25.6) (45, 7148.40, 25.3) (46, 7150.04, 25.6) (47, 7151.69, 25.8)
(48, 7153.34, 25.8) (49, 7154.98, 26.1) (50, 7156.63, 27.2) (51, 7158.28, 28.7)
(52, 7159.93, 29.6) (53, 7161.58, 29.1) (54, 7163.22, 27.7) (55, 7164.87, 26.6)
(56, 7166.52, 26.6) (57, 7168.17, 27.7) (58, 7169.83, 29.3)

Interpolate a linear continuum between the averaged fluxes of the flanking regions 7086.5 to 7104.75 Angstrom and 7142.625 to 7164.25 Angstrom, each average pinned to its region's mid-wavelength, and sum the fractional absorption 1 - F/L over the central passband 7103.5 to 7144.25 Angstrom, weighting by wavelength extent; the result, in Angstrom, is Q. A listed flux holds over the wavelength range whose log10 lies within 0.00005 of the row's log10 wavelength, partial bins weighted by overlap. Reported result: -2.2 Angstrom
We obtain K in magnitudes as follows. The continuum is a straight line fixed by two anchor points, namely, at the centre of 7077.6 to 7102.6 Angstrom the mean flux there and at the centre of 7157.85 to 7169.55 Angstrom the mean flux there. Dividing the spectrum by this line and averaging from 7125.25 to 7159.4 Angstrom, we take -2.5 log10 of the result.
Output 0.02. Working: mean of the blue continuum 28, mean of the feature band 27.6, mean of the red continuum 28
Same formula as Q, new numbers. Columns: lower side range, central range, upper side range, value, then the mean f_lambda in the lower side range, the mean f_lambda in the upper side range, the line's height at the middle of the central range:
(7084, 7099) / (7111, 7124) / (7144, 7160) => -0.7 Angstrom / 26.5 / 26.5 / 26.5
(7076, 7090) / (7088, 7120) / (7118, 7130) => 0.8 Angstrom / 29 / 28.3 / 28.7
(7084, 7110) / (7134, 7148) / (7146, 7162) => -1.0 Angstrom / 28.1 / 26.8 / 27.1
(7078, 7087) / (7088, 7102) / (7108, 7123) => 1.0 Angstrom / 29.6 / 28.3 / 29.1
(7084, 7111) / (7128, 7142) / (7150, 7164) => -0.5 Angstrom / 28.1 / 27.4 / 27.7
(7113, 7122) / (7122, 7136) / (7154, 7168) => 0.2 Angstrom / 27.8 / 27.7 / 27.8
